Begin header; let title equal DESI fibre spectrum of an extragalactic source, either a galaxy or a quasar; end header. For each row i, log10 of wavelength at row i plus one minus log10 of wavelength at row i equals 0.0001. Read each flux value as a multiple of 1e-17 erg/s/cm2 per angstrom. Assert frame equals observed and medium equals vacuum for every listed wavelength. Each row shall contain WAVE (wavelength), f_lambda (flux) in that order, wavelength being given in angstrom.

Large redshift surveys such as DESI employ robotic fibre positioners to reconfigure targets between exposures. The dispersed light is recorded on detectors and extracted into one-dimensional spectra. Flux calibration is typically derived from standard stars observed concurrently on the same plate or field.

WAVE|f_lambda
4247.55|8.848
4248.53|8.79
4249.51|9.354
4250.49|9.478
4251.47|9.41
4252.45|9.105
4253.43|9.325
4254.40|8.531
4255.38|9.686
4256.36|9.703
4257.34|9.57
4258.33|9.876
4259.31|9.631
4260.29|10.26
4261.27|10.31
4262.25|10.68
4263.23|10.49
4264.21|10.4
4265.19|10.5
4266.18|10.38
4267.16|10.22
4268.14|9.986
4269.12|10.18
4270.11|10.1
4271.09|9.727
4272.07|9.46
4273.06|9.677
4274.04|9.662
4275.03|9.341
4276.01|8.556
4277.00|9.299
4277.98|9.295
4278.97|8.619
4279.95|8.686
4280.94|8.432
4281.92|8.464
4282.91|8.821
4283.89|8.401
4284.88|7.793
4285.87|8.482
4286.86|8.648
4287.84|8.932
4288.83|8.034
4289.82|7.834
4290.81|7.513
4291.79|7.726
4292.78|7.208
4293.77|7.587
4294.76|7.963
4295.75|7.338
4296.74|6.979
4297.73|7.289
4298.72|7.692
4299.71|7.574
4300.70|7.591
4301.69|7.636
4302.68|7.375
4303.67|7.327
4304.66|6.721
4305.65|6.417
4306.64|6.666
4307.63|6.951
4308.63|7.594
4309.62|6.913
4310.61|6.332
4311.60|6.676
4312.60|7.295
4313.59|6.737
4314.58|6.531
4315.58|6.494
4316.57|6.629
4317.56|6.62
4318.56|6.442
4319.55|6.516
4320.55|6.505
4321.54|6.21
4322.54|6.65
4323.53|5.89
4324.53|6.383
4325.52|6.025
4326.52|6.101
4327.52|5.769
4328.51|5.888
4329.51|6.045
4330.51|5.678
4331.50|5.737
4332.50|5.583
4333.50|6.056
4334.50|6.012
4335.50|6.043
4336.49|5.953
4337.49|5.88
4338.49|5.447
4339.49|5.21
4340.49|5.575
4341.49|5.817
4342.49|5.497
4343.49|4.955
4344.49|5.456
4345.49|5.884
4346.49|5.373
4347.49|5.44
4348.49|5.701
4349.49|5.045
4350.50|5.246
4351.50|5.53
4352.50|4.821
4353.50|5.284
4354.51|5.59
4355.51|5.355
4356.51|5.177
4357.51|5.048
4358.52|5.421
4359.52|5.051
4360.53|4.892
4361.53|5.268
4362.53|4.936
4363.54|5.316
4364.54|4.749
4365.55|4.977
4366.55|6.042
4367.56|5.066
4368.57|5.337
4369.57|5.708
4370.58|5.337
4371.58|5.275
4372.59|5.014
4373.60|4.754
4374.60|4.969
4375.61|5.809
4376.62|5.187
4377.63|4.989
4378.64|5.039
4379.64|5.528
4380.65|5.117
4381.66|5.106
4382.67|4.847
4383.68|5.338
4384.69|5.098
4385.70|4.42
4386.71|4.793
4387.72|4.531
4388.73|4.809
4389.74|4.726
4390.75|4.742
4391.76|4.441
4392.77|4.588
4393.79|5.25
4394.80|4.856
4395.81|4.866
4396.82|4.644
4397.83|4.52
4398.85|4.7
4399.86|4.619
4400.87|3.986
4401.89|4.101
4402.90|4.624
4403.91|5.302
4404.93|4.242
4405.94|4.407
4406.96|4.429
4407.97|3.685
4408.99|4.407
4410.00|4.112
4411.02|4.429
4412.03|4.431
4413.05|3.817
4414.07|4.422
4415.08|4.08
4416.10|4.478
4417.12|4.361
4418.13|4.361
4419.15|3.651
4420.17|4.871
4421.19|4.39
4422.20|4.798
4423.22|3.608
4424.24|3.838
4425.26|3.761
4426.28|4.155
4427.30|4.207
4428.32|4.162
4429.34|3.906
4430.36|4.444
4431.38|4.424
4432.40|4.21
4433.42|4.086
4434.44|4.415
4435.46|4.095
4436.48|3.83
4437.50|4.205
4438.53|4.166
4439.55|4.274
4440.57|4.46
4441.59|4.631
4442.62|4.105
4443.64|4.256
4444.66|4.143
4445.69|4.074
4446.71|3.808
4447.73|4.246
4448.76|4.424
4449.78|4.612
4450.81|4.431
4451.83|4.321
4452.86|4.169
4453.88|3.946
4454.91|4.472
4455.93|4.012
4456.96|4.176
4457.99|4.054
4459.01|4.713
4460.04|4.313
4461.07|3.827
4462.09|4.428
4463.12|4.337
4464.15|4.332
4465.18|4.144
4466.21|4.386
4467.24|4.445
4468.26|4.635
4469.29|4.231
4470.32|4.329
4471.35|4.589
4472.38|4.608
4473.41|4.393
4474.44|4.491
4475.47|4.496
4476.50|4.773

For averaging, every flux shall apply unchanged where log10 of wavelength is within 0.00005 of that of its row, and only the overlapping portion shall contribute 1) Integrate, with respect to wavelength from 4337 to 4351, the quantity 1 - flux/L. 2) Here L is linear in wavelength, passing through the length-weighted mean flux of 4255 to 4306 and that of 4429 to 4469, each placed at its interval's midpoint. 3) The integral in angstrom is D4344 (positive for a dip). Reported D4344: 3.2 angstrom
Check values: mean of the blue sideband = 8.77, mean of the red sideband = 4.26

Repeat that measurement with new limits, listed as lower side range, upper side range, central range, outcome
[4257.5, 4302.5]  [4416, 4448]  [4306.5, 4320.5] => 2.0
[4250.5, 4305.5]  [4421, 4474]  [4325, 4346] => 4.4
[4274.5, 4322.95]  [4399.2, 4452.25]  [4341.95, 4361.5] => 2.7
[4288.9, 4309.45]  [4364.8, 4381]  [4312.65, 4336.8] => 1.5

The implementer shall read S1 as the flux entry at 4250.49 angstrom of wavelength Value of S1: 9.478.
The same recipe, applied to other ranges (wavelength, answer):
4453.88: 3.946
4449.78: 4.612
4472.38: 4.608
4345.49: 5.884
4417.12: 4.361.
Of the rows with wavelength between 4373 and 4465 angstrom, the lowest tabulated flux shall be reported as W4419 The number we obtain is 3.608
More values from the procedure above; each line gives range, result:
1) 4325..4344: 4.955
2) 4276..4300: 6.979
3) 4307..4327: 5.89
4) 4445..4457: 3.808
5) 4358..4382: 4.749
